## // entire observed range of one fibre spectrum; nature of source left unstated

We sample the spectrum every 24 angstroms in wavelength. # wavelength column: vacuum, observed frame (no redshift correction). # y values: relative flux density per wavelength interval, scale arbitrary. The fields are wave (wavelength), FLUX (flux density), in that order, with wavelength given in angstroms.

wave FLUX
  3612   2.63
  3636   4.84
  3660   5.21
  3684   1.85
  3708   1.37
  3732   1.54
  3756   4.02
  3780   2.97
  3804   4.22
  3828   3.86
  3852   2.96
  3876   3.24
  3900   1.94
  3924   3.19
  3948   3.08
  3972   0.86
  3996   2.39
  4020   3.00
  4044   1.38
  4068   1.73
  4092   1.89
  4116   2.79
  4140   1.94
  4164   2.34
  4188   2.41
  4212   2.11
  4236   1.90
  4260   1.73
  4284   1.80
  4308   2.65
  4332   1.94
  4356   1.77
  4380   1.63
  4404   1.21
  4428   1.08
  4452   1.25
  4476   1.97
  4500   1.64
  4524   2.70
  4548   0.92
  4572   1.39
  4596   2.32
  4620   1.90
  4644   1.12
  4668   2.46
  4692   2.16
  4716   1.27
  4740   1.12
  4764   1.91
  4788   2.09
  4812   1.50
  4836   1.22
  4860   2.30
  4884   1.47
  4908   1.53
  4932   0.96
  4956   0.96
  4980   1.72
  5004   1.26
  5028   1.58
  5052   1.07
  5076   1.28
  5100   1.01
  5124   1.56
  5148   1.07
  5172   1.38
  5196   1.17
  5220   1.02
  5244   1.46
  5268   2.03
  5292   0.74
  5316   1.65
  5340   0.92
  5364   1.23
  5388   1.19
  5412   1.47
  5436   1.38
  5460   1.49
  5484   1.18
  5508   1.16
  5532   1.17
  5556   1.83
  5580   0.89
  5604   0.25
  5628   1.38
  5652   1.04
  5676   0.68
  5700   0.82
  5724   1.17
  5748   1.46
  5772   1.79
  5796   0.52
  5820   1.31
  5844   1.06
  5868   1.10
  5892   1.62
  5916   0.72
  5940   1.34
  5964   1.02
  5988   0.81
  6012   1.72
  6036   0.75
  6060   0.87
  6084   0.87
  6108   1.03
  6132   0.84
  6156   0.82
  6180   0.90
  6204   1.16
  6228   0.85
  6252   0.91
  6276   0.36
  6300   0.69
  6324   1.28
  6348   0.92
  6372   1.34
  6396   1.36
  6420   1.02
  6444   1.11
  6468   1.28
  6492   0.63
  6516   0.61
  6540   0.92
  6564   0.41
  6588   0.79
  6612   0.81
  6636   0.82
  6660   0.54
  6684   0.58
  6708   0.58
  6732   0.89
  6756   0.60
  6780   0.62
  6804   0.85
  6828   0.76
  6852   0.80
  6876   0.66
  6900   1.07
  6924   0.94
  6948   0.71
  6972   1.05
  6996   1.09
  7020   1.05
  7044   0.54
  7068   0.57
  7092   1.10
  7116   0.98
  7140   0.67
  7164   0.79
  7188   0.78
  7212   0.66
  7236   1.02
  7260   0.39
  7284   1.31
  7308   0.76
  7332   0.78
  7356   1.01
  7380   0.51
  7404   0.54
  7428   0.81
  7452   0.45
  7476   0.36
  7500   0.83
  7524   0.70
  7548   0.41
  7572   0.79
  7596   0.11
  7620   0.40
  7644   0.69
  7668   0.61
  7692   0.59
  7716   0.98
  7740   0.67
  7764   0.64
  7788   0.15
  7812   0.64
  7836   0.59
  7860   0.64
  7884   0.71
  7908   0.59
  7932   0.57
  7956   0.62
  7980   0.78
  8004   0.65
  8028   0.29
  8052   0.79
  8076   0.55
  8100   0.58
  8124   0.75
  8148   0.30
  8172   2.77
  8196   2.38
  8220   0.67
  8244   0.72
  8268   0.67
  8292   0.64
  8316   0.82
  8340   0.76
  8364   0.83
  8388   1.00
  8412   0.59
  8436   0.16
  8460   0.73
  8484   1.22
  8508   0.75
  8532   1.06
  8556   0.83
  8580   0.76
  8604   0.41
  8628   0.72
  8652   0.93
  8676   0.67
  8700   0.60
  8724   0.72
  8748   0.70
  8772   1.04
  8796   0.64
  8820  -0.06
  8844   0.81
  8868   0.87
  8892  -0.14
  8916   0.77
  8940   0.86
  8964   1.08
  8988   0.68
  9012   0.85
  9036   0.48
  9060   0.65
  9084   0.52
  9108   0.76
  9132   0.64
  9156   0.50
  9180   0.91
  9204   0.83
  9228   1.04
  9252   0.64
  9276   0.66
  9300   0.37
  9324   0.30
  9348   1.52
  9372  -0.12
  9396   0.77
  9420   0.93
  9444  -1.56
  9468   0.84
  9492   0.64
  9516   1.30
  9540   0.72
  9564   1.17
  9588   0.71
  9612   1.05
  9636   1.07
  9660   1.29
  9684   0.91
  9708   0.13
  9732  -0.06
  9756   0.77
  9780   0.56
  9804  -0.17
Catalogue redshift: 1.194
